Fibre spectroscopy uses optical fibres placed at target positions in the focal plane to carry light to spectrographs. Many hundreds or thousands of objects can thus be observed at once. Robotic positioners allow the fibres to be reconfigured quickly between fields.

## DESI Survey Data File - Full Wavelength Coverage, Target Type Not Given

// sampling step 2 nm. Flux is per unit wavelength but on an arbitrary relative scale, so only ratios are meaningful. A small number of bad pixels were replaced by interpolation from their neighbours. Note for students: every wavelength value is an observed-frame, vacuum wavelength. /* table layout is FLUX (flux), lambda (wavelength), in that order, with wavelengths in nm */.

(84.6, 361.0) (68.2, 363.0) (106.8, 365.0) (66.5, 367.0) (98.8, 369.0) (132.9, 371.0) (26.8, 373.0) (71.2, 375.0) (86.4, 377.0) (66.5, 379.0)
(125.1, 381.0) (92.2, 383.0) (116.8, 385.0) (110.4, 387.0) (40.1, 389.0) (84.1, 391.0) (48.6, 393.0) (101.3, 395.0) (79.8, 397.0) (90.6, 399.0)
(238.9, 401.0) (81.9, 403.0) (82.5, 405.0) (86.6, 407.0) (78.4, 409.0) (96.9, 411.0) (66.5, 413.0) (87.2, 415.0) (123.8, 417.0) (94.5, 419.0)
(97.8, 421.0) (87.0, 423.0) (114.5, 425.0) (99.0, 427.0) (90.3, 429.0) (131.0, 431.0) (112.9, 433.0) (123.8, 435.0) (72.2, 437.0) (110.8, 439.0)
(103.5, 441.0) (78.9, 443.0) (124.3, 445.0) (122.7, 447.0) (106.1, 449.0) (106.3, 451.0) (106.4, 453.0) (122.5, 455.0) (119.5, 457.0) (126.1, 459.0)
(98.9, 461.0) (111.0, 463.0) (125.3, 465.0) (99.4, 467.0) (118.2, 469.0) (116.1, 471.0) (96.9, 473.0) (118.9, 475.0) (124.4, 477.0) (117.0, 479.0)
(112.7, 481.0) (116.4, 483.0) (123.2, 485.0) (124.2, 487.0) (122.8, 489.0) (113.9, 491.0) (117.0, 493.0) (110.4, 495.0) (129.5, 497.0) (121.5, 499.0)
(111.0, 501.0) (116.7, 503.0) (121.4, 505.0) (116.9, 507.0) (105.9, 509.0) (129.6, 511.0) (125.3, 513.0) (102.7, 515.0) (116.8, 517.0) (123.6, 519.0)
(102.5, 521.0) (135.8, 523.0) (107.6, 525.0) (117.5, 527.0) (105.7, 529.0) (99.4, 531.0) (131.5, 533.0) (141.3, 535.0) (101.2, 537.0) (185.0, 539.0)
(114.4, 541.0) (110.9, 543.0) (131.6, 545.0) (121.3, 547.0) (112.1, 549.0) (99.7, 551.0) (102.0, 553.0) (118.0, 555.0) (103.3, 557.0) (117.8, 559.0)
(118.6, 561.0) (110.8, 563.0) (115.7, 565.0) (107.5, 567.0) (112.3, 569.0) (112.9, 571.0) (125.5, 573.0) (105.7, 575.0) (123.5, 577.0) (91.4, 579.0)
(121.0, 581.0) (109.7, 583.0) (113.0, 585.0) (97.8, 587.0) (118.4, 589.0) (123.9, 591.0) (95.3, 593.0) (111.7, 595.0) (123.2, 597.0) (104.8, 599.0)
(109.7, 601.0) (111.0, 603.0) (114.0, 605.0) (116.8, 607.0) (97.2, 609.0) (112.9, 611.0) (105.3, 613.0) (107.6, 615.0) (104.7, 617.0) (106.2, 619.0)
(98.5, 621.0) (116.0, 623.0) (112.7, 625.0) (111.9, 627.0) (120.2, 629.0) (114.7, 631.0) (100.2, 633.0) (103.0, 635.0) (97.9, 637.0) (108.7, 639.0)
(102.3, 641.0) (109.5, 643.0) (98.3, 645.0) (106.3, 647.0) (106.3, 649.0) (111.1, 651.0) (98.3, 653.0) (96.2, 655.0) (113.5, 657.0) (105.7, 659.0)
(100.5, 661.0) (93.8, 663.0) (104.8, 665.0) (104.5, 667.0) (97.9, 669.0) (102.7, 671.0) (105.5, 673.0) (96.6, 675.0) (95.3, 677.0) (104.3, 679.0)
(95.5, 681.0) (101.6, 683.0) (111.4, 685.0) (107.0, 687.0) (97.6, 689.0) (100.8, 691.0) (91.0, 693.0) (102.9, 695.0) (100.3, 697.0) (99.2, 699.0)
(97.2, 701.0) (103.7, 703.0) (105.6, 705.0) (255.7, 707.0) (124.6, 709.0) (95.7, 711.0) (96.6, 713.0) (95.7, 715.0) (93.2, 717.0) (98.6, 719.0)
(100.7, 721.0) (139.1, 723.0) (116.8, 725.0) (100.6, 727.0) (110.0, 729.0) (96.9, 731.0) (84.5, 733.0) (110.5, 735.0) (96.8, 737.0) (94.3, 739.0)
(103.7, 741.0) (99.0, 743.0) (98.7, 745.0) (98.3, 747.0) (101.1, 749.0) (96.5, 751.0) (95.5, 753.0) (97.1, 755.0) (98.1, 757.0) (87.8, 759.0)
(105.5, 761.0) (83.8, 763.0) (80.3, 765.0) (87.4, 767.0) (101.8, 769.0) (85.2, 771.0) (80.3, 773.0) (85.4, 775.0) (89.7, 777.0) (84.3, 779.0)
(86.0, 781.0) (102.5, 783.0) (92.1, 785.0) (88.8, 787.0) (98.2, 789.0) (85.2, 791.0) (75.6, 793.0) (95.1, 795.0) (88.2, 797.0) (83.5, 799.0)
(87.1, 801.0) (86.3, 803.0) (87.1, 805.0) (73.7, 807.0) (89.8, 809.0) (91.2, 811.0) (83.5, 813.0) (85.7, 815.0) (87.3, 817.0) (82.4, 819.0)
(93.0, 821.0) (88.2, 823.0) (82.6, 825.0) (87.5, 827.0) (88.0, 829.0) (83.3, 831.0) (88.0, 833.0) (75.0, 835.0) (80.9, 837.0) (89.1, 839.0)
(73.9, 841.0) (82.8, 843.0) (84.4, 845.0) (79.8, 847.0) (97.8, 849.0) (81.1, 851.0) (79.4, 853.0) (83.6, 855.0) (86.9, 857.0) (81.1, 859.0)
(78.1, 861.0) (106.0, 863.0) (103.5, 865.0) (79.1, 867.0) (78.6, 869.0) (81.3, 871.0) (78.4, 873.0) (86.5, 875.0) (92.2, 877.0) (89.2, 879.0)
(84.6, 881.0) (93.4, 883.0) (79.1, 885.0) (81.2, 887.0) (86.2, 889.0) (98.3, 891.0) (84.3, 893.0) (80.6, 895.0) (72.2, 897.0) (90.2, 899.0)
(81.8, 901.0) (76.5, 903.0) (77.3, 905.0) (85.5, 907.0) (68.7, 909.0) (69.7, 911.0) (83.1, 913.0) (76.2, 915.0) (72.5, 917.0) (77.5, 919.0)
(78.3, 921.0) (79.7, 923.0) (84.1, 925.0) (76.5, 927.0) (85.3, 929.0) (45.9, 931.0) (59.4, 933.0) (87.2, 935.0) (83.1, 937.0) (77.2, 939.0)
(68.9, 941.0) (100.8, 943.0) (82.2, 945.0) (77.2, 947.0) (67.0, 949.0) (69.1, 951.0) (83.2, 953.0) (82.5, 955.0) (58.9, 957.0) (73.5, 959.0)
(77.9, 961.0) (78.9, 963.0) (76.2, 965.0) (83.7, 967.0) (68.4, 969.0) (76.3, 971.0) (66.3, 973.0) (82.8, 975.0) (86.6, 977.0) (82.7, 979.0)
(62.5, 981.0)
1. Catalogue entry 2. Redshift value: 0.076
